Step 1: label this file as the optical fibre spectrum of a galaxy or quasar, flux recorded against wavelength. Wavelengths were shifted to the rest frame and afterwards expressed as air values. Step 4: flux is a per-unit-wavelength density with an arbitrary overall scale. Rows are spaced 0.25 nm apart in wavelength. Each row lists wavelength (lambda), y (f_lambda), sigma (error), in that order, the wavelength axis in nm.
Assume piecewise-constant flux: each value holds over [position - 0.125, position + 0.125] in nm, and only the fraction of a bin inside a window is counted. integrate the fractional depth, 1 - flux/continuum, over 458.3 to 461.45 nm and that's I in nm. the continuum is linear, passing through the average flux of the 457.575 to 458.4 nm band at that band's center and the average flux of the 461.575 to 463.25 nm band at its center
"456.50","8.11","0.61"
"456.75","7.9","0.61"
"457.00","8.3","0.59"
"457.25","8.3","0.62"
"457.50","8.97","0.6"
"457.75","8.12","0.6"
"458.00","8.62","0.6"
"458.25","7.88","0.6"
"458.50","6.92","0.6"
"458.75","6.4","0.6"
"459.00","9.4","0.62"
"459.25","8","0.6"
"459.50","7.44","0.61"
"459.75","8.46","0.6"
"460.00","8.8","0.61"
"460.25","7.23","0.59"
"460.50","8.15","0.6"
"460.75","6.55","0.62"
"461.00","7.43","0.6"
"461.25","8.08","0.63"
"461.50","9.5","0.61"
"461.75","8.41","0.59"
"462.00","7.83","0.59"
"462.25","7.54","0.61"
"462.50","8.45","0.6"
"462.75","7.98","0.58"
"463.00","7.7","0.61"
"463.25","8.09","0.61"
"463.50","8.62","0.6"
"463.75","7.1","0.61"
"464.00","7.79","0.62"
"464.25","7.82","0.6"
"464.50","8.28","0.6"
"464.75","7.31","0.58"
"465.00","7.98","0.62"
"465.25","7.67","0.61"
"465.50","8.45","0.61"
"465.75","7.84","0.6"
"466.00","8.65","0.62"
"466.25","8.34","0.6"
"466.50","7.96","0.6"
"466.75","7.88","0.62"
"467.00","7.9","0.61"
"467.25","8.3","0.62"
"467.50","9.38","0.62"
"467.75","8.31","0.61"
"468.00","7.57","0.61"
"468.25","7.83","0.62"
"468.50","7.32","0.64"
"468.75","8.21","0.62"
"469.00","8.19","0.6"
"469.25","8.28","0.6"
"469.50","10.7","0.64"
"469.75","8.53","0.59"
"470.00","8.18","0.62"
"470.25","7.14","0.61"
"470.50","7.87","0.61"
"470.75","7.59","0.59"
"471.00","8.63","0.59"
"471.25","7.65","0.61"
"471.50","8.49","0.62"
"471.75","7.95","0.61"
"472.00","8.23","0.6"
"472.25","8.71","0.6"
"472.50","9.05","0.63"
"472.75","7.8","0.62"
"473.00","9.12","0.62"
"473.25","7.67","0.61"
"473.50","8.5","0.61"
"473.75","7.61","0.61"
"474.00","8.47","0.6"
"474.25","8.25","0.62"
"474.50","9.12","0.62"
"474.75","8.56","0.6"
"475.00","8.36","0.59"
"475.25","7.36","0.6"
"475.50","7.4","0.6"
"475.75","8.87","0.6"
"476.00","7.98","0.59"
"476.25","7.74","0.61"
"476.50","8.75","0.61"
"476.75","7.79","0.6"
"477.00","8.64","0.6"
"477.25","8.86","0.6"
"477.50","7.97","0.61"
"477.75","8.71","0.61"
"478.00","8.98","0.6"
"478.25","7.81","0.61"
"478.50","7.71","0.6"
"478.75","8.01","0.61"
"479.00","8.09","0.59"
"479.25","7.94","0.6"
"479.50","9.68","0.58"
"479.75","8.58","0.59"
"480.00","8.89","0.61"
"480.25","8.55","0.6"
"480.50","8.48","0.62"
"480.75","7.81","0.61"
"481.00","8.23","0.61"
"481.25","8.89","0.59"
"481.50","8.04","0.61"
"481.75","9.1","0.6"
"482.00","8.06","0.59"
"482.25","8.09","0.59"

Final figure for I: 0.14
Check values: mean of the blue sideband 8.21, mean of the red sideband 8.04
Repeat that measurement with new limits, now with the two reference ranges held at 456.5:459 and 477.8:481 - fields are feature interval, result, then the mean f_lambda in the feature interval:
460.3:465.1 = 0.11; 7.92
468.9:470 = -0.09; 8.86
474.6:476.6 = 0.04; 8.13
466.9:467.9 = -0.03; 8.46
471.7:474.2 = -0.01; 8.32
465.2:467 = 0.01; 8.12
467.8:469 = 0.06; 7.82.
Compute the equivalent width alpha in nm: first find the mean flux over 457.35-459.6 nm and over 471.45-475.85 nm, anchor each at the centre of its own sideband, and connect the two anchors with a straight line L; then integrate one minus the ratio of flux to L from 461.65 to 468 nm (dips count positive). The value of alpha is 0.05 nm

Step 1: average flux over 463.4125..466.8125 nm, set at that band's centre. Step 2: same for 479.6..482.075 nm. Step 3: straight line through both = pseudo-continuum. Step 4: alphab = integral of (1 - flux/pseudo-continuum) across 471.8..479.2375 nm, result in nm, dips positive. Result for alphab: 0.034 nm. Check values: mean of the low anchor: 7.97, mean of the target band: 8.27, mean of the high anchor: 8.48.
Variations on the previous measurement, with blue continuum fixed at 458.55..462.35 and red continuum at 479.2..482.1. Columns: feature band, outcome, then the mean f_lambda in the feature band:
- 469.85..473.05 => 0.04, 8.17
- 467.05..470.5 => -0.04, 8.28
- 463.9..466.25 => 0.02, 8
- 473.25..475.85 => 0.04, 8.22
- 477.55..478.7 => 0.03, 8.26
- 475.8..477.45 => 0.02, 8.3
